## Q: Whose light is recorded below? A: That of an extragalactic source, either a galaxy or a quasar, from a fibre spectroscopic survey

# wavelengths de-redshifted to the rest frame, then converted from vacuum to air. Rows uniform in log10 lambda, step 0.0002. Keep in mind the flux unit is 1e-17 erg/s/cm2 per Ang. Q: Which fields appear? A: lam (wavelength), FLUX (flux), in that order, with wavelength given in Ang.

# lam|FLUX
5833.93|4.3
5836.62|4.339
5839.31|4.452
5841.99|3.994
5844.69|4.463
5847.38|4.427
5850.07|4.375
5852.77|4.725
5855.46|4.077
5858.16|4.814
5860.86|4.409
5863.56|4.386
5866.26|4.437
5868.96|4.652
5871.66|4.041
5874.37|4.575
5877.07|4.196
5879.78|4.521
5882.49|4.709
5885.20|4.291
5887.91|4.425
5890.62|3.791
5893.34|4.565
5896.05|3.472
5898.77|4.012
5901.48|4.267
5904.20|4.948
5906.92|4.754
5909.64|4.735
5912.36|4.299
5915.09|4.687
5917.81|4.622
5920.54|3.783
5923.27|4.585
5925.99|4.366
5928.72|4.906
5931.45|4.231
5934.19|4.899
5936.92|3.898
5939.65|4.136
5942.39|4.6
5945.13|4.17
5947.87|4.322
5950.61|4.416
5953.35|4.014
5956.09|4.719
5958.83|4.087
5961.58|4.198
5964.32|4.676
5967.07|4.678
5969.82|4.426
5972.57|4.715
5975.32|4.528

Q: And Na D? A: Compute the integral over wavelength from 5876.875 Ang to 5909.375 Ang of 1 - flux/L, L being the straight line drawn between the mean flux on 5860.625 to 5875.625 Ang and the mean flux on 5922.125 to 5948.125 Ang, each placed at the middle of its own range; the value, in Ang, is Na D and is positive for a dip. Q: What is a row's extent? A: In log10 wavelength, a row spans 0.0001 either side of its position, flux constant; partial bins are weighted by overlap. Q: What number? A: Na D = 0.5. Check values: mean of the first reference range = 4.42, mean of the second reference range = 4.41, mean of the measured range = 4.35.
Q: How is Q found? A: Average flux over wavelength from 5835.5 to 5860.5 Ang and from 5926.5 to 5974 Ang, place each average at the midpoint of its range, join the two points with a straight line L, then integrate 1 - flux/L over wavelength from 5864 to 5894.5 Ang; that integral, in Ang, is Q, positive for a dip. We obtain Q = 0.2 Ang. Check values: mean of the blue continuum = 4.41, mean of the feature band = 4.38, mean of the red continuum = 4.42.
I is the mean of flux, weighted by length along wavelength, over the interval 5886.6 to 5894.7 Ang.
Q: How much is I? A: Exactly 4.26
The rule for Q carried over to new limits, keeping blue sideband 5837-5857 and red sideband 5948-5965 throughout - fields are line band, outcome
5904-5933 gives -1.2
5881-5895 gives 0.0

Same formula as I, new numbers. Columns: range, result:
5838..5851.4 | 4.34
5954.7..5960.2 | 4.41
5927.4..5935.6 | 4.67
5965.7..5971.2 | 4.55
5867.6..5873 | 4.35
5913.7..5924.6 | 4.41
